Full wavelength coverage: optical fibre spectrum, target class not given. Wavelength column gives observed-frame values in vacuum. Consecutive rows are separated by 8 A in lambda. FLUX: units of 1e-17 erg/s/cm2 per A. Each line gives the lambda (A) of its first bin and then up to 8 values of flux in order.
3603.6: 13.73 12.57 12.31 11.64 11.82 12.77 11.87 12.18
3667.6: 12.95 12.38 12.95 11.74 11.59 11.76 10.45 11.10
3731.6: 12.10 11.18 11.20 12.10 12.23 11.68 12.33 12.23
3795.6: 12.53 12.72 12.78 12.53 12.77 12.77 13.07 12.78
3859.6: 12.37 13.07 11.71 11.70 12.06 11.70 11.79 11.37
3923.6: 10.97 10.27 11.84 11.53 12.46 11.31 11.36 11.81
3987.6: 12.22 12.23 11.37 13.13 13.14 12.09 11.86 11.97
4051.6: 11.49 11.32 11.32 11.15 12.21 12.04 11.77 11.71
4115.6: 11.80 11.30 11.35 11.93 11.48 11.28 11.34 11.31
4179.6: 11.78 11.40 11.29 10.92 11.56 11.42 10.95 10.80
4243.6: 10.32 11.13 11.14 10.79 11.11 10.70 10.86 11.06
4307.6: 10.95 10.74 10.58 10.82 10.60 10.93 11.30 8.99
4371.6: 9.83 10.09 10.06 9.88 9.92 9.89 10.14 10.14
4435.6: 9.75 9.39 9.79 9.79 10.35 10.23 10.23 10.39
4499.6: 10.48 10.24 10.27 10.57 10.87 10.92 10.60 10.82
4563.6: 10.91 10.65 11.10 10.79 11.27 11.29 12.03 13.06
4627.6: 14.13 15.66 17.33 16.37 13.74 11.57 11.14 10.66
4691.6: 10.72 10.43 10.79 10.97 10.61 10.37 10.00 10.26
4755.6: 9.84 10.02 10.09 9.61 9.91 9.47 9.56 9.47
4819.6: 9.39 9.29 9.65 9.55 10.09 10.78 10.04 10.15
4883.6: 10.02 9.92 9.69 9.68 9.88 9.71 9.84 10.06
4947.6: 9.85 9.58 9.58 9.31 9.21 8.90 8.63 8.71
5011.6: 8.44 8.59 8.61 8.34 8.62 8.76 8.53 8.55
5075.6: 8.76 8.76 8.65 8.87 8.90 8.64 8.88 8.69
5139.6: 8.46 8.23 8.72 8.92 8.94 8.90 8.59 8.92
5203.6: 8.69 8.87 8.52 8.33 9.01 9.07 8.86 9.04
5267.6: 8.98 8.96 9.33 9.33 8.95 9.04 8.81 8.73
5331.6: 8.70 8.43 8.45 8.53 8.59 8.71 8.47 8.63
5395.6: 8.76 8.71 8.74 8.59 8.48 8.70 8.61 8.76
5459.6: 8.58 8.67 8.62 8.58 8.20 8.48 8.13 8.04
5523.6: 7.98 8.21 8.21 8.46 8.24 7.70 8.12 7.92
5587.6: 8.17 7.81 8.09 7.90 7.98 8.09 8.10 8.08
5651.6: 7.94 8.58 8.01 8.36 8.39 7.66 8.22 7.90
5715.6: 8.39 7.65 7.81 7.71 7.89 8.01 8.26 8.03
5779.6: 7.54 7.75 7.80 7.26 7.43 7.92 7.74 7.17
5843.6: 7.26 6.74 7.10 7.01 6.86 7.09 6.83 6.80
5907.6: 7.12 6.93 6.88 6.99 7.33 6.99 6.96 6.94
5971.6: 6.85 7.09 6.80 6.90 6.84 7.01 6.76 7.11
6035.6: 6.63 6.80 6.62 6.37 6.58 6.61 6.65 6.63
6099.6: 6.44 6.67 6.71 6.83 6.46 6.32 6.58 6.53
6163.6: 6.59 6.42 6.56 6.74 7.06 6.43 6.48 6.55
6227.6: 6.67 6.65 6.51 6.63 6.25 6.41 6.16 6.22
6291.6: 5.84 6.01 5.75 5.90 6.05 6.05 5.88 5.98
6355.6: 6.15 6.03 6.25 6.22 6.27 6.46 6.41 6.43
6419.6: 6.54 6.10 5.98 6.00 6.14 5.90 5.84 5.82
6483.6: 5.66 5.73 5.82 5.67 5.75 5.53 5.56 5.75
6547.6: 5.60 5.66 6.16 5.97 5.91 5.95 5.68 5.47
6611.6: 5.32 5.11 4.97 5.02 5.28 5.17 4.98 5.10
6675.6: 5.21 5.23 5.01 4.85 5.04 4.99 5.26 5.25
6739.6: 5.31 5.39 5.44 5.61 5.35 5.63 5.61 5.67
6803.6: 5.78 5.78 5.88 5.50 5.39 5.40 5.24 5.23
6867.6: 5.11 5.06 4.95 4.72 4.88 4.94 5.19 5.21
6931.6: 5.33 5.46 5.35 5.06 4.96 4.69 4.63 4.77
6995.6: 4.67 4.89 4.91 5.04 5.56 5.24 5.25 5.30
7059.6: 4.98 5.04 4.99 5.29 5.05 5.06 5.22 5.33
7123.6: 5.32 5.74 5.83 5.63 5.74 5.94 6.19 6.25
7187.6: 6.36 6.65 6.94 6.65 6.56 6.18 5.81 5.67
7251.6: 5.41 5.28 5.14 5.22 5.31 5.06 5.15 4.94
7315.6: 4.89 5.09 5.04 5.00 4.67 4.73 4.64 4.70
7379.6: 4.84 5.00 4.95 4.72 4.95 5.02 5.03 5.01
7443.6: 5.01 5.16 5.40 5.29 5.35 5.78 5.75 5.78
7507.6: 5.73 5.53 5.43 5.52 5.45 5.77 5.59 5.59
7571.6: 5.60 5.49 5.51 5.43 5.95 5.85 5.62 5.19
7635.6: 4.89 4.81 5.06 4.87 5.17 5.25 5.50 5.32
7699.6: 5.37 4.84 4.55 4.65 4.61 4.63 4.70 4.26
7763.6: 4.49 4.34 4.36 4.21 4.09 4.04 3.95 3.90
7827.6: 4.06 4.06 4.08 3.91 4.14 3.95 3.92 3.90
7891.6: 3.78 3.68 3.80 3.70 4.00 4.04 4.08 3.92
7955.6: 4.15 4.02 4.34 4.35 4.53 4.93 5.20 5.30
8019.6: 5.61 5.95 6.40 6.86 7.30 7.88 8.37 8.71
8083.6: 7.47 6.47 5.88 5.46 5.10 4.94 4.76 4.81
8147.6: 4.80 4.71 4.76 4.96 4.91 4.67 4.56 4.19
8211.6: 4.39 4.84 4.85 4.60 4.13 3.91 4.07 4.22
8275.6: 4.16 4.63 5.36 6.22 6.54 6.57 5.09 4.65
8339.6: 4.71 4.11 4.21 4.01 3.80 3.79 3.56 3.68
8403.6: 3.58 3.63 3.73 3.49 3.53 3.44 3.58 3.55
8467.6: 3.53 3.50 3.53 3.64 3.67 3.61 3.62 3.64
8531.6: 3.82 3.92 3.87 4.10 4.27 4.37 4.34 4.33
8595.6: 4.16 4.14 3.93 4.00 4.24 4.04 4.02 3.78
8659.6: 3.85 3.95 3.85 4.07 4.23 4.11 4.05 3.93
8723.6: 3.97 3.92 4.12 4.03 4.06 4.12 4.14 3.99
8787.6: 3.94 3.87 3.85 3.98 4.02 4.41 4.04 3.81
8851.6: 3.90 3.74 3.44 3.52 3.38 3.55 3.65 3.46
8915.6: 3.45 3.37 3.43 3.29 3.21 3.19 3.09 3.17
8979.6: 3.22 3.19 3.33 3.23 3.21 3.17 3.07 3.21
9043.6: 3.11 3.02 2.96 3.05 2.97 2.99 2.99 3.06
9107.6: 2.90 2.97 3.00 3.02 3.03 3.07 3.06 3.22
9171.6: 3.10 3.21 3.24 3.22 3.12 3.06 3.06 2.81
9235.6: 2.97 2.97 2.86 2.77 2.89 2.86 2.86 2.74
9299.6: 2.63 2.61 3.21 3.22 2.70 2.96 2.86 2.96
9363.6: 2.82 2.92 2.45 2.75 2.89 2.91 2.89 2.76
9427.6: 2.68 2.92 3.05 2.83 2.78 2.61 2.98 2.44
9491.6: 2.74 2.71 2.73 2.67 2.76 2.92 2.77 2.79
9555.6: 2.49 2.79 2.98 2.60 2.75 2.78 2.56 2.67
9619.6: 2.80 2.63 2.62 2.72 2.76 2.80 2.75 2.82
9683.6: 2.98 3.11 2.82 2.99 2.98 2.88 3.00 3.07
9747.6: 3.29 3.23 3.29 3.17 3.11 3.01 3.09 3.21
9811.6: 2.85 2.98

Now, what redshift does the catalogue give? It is 0.658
